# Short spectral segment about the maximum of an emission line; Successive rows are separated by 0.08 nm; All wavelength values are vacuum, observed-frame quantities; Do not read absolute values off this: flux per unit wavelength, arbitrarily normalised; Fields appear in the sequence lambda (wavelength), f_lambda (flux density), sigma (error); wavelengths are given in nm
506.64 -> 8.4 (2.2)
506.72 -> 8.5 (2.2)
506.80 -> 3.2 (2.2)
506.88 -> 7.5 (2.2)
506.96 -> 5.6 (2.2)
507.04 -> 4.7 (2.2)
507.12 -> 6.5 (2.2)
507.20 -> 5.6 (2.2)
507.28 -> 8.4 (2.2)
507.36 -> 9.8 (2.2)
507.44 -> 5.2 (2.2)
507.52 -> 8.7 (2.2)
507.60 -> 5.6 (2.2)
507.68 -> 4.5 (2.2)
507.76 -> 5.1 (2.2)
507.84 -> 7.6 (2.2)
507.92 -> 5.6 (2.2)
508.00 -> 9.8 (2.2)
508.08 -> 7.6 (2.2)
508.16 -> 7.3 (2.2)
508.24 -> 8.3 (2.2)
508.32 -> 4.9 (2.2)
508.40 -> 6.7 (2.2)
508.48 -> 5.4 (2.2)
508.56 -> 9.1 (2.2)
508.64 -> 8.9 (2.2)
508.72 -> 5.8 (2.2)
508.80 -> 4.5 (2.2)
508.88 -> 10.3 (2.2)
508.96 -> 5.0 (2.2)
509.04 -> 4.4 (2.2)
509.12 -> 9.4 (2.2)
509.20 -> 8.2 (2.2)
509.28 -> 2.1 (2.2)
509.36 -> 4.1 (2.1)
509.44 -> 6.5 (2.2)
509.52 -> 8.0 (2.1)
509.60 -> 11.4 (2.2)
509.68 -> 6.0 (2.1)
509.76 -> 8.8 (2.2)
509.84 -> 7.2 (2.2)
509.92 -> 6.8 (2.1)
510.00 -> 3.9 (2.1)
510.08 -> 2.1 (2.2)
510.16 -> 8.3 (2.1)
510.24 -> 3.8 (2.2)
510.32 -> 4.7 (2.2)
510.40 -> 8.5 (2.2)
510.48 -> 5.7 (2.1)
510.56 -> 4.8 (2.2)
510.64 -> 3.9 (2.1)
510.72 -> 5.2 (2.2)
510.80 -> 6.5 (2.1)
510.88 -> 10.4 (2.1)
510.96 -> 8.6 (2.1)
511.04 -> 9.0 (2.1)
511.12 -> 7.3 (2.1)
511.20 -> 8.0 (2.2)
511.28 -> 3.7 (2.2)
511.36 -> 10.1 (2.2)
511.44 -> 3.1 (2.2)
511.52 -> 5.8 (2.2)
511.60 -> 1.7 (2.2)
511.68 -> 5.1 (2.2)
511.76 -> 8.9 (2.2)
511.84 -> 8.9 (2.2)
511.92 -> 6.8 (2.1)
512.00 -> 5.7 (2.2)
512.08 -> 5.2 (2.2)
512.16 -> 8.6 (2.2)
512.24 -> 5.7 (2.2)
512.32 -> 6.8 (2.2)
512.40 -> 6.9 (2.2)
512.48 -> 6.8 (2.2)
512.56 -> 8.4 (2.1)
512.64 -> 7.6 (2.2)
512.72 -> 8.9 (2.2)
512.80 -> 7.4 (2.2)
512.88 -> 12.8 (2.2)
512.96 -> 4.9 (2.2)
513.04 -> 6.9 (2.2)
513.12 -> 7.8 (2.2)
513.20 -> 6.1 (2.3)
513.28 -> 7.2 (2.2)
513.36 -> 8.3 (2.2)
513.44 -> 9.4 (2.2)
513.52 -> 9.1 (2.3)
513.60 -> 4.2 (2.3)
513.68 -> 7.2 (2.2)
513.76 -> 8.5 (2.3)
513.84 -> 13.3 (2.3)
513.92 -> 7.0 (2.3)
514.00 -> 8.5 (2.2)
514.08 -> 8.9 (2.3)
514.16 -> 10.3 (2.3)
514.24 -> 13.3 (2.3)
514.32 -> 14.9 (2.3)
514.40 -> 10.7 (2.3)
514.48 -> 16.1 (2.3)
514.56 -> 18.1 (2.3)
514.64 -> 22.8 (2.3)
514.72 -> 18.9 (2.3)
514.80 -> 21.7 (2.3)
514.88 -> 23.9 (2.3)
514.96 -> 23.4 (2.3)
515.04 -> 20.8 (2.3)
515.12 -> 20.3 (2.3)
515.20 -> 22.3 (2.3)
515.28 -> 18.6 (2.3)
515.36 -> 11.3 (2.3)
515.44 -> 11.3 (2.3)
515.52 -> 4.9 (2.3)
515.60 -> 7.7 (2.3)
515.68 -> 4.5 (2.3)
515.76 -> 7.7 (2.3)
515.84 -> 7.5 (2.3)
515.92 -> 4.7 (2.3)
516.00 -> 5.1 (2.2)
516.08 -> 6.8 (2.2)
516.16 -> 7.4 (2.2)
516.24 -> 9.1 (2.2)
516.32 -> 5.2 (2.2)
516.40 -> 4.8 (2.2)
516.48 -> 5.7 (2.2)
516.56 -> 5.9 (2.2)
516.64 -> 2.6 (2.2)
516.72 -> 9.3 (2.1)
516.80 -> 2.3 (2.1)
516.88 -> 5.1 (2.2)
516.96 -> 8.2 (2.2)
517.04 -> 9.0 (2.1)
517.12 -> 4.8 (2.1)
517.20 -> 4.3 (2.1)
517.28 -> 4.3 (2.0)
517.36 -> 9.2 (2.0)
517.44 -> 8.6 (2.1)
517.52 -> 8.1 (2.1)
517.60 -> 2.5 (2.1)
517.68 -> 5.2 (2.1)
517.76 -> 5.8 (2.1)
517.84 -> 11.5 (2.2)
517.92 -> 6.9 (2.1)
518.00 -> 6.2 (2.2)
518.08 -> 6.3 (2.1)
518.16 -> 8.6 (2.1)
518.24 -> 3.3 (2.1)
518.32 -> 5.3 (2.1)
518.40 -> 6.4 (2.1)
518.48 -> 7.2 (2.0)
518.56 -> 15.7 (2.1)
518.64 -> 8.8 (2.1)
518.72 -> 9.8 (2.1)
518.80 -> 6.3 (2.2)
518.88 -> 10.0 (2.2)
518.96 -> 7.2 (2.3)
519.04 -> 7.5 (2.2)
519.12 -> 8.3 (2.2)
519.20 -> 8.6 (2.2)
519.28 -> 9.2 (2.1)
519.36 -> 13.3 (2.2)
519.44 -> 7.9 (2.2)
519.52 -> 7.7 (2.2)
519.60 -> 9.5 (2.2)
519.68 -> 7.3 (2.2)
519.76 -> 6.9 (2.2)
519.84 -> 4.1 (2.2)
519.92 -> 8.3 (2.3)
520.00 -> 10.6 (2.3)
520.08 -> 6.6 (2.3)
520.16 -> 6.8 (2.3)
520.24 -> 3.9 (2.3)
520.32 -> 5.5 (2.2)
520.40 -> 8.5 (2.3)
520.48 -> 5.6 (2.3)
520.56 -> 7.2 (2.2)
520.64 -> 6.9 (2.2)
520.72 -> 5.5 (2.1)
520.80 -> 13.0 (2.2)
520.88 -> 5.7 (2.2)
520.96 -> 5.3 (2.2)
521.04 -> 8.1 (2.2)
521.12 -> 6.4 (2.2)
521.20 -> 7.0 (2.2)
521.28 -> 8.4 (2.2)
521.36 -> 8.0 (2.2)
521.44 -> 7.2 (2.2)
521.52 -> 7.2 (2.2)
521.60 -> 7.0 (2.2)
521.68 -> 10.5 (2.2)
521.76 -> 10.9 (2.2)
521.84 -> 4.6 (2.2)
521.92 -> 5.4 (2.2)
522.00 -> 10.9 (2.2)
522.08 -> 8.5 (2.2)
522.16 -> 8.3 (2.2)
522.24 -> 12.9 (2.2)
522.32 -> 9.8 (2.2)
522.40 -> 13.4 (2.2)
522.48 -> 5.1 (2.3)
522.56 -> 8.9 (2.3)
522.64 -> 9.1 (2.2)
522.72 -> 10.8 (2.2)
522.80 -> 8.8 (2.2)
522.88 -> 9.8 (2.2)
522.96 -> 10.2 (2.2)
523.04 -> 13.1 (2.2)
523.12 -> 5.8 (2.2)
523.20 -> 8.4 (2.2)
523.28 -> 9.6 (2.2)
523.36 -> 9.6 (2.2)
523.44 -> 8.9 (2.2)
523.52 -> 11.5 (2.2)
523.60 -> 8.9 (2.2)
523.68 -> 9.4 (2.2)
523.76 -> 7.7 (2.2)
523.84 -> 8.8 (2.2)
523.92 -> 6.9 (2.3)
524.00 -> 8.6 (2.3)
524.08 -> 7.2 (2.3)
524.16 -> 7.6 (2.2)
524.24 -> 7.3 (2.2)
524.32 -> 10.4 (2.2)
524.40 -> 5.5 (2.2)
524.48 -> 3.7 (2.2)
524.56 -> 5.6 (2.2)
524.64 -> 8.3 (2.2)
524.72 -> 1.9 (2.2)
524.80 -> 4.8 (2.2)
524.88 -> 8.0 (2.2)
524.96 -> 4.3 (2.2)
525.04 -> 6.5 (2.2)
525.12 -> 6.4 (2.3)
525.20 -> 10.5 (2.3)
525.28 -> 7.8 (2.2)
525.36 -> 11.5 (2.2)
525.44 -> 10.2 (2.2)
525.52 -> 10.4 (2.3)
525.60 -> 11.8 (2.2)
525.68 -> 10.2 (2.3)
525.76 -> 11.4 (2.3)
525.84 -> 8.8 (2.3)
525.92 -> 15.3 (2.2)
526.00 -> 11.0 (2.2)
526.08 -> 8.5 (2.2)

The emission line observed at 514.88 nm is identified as [O II]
